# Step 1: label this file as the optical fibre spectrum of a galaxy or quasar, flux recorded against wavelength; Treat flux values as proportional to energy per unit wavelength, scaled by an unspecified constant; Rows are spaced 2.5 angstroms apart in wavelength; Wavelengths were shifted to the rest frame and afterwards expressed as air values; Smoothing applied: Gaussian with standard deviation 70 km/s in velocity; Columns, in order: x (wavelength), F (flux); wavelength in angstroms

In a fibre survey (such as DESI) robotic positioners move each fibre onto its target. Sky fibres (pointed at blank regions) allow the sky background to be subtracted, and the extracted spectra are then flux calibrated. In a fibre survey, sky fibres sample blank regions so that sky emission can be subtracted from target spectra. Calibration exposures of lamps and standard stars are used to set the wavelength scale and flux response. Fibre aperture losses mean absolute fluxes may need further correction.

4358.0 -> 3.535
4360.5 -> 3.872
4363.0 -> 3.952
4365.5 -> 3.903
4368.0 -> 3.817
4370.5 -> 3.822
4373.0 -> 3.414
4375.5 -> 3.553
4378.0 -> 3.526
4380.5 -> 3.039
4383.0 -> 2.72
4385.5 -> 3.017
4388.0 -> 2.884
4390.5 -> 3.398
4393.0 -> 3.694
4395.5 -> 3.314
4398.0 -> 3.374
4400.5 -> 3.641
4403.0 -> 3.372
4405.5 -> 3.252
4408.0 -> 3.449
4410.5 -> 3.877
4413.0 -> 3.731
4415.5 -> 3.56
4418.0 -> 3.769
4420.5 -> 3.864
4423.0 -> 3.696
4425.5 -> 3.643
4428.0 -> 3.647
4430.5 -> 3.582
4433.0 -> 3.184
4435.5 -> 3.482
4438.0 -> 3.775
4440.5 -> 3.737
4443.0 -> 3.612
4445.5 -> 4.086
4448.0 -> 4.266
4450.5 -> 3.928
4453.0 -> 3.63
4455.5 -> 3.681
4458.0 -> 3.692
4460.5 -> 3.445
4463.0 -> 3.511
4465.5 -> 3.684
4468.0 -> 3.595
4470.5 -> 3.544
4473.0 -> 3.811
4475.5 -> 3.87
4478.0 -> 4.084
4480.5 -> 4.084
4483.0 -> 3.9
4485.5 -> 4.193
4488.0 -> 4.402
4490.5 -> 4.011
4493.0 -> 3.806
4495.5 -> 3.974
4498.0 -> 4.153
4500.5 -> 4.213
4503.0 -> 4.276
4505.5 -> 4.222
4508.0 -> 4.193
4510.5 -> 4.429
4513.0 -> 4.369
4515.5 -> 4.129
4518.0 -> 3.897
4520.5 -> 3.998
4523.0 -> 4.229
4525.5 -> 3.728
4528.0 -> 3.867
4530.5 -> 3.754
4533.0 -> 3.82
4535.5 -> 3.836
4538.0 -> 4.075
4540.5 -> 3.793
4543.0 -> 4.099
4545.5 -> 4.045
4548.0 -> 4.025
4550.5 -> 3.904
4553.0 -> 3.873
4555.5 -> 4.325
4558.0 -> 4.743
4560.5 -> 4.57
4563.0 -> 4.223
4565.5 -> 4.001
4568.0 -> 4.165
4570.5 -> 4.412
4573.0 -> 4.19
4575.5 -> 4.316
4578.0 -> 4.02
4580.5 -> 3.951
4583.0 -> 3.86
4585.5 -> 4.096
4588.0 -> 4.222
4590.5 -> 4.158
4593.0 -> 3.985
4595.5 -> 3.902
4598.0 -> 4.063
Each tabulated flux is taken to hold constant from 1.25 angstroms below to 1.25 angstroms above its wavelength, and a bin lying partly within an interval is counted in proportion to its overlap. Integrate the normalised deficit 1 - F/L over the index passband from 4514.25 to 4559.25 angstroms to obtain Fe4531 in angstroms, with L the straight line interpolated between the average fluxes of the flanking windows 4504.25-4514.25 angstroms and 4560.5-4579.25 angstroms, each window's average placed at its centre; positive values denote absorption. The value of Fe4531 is 2.7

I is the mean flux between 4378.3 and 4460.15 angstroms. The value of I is 3.55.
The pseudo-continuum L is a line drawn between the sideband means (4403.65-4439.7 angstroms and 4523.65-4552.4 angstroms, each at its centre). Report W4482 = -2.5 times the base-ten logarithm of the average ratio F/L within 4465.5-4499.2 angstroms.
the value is -0.05 mag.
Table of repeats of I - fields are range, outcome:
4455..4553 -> 3.96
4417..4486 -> 3.74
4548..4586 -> 4.17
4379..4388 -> 2.94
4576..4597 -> 4.04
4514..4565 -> 4.05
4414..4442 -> 3.63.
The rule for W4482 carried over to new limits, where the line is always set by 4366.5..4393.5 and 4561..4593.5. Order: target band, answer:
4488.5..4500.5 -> -0.06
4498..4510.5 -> -0.11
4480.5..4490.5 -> -0.10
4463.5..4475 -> 0.01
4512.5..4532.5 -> -0.02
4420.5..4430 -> -0.05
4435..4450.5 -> -0.07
